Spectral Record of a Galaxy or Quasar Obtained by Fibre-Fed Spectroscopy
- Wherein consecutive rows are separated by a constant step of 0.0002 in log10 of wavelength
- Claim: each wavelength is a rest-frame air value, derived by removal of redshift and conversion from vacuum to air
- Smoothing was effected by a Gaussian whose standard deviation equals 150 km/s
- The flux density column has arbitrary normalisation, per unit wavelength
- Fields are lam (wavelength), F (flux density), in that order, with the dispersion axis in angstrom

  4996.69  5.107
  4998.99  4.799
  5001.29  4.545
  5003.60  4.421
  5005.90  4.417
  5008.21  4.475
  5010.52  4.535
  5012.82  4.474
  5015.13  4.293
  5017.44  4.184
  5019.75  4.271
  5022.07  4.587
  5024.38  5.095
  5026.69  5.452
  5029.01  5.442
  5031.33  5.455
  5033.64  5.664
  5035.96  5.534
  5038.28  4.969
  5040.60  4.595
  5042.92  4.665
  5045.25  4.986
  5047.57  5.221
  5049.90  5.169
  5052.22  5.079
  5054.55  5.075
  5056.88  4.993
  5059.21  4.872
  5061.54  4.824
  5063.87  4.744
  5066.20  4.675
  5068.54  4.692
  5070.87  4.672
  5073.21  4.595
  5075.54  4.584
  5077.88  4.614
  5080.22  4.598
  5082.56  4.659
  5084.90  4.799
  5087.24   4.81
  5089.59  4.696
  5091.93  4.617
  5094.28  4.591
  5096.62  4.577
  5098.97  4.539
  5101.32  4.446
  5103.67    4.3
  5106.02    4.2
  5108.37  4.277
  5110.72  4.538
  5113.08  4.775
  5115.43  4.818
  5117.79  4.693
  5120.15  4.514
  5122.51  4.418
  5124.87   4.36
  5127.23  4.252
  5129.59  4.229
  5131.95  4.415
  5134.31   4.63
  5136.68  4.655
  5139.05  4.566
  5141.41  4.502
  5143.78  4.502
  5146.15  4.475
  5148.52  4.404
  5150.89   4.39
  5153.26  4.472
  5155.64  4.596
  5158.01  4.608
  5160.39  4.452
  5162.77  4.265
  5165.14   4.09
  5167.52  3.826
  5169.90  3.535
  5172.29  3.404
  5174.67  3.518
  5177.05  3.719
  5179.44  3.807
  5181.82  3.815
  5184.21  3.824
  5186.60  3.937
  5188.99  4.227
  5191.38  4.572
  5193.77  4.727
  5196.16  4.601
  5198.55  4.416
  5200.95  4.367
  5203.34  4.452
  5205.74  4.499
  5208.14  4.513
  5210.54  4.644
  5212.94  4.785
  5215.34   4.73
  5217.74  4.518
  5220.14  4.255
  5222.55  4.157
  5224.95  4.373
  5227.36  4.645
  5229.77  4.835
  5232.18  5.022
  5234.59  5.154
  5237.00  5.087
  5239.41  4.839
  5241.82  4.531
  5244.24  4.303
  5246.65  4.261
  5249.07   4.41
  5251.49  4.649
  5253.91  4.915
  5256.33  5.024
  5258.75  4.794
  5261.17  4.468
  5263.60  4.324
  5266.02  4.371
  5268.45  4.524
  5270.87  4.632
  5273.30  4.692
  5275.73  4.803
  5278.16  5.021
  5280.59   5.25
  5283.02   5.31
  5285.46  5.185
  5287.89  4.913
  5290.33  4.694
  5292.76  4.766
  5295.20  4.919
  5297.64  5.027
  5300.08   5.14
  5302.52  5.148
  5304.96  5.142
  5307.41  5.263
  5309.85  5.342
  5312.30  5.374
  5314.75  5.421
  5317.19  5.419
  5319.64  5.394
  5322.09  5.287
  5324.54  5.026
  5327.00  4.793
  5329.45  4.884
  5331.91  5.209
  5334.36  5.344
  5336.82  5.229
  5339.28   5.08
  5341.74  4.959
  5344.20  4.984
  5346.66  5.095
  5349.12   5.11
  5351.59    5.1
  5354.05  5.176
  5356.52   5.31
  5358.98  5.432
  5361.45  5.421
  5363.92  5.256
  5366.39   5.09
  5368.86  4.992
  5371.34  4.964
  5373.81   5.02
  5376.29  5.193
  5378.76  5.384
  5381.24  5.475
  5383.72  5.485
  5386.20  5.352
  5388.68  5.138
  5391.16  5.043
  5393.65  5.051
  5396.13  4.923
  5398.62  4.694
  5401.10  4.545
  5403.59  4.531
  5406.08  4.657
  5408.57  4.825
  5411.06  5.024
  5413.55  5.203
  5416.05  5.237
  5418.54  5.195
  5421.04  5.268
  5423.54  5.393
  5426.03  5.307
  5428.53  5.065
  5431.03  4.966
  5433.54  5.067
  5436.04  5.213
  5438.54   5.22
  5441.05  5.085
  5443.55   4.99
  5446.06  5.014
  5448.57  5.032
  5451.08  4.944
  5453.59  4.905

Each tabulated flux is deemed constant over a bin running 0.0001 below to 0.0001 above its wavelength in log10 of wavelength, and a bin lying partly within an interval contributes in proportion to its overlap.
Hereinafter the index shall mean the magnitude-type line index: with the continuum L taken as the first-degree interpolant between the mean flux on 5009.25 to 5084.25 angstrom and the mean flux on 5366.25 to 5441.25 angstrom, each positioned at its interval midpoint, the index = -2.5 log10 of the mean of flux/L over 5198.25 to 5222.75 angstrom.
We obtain 0.11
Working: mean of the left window 4.85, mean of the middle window 4.5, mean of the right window 5.08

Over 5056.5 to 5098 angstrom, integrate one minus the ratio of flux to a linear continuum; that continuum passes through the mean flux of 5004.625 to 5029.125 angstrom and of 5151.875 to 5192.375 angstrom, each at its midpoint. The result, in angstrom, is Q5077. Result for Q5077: -2.8 angstrom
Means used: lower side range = 4.62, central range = 4.69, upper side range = 4.04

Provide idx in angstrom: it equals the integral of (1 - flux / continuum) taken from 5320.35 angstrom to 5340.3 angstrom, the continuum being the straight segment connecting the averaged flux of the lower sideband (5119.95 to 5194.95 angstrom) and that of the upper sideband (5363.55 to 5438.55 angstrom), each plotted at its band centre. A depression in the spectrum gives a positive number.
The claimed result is -1.1 angstrom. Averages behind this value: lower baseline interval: 4.24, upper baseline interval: 5.09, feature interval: 5.11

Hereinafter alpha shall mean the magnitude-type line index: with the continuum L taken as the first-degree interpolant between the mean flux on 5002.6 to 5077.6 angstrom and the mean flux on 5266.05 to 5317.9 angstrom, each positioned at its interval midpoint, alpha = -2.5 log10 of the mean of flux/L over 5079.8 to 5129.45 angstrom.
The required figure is 0.08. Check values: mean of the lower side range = 4.83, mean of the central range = 4.54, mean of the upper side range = 5.03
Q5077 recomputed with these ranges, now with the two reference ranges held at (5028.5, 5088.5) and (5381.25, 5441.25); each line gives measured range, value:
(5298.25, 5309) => -0.3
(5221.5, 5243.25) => 1.1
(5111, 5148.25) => 3.2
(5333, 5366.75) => -1.0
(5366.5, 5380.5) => -0.2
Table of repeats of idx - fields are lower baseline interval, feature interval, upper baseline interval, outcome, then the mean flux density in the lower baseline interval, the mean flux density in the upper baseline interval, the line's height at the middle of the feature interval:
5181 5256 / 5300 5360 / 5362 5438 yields -3.9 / 4.53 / 5.09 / 4.87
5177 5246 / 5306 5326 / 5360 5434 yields -2.0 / 4.47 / 5.09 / 4.82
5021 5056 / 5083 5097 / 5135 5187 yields 0.1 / 5.13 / 4.16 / 4.72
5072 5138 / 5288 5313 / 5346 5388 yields -0.1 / 4.54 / 5.23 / 5.05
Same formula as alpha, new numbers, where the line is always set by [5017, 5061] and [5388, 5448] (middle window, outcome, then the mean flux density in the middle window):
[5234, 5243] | 0.030 mag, 4.89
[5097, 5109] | 0.152 mag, 4.37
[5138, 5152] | 0.126 mag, 4.47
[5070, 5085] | 0.088 mag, 4.63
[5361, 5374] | -0.019 mag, 5.11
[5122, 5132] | 0.164 mag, 4.32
